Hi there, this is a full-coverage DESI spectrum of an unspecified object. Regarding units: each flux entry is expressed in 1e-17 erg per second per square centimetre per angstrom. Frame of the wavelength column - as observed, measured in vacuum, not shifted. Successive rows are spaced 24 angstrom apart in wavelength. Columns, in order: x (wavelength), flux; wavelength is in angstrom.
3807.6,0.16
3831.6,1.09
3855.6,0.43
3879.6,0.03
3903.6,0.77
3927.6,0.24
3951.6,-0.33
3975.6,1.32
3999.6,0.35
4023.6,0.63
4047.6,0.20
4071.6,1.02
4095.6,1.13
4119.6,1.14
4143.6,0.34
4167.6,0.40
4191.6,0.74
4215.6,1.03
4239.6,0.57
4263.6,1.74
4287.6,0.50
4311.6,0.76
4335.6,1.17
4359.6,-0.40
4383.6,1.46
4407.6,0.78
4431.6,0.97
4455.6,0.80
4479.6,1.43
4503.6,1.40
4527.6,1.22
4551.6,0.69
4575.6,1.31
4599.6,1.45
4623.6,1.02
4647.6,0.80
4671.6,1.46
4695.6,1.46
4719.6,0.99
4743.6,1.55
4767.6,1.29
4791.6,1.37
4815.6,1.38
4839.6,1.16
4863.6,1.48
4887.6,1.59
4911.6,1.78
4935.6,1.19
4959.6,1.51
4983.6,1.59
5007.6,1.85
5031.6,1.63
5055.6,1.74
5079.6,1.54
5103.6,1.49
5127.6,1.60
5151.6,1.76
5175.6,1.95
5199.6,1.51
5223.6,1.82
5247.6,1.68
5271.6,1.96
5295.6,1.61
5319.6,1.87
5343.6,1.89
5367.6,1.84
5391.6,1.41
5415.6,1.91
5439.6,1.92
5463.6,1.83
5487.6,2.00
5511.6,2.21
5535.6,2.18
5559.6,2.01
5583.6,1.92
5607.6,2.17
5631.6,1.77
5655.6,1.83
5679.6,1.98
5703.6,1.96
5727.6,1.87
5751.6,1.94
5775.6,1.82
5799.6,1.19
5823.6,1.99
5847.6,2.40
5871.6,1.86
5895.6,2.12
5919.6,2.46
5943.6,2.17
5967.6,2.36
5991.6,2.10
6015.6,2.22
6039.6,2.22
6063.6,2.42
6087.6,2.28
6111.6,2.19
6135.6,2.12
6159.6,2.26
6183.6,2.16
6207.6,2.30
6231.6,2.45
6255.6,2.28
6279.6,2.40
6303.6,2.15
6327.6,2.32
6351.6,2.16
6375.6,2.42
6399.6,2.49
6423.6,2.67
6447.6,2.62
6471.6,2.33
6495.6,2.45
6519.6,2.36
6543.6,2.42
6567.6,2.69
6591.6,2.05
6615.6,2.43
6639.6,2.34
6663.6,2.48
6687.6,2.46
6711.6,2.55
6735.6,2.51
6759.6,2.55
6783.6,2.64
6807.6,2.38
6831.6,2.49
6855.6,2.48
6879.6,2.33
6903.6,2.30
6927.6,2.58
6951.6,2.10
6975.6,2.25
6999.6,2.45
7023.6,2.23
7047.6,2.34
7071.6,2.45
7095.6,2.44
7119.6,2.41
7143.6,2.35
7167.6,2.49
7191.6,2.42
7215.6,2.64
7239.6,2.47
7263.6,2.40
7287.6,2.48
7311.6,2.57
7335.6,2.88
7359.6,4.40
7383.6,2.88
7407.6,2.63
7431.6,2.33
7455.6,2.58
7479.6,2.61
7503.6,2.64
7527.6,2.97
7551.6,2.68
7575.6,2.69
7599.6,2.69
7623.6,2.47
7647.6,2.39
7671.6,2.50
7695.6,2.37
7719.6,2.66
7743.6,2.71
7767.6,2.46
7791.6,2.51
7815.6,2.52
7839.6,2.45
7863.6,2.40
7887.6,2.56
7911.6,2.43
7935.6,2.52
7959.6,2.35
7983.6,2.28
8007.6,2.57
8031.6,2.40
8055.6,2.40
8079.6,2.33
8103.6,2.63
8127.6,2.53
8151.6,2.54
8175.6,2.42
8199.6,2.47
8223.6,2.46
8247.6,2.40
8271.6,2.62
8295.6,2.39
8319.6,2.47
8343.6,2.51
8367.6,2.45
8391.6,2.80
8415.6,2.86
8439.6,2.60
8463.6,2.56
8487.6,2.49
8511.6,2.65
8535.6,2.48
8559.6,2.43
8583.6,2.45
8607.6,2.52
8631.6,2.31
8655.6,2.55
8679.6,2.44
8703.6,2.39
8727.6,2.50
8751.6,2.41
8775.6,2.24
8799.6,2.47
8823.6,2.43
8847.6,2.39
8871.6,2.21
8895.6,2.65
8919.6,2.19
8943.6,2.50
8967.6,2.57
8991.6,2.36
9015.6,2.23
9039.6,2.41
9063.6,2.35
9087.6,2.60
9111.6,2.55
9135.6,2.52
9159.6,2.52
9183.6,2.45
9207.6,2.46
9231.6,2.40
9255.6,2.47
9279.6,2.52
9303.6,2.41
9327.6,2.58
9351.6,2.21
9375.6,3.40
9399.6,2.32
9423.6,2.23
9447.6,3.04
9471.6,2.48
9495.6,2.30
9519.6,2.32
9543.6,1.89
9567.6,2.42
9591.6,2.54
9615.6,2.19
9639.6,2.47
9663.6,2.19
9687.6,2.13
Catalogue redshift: 0.12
